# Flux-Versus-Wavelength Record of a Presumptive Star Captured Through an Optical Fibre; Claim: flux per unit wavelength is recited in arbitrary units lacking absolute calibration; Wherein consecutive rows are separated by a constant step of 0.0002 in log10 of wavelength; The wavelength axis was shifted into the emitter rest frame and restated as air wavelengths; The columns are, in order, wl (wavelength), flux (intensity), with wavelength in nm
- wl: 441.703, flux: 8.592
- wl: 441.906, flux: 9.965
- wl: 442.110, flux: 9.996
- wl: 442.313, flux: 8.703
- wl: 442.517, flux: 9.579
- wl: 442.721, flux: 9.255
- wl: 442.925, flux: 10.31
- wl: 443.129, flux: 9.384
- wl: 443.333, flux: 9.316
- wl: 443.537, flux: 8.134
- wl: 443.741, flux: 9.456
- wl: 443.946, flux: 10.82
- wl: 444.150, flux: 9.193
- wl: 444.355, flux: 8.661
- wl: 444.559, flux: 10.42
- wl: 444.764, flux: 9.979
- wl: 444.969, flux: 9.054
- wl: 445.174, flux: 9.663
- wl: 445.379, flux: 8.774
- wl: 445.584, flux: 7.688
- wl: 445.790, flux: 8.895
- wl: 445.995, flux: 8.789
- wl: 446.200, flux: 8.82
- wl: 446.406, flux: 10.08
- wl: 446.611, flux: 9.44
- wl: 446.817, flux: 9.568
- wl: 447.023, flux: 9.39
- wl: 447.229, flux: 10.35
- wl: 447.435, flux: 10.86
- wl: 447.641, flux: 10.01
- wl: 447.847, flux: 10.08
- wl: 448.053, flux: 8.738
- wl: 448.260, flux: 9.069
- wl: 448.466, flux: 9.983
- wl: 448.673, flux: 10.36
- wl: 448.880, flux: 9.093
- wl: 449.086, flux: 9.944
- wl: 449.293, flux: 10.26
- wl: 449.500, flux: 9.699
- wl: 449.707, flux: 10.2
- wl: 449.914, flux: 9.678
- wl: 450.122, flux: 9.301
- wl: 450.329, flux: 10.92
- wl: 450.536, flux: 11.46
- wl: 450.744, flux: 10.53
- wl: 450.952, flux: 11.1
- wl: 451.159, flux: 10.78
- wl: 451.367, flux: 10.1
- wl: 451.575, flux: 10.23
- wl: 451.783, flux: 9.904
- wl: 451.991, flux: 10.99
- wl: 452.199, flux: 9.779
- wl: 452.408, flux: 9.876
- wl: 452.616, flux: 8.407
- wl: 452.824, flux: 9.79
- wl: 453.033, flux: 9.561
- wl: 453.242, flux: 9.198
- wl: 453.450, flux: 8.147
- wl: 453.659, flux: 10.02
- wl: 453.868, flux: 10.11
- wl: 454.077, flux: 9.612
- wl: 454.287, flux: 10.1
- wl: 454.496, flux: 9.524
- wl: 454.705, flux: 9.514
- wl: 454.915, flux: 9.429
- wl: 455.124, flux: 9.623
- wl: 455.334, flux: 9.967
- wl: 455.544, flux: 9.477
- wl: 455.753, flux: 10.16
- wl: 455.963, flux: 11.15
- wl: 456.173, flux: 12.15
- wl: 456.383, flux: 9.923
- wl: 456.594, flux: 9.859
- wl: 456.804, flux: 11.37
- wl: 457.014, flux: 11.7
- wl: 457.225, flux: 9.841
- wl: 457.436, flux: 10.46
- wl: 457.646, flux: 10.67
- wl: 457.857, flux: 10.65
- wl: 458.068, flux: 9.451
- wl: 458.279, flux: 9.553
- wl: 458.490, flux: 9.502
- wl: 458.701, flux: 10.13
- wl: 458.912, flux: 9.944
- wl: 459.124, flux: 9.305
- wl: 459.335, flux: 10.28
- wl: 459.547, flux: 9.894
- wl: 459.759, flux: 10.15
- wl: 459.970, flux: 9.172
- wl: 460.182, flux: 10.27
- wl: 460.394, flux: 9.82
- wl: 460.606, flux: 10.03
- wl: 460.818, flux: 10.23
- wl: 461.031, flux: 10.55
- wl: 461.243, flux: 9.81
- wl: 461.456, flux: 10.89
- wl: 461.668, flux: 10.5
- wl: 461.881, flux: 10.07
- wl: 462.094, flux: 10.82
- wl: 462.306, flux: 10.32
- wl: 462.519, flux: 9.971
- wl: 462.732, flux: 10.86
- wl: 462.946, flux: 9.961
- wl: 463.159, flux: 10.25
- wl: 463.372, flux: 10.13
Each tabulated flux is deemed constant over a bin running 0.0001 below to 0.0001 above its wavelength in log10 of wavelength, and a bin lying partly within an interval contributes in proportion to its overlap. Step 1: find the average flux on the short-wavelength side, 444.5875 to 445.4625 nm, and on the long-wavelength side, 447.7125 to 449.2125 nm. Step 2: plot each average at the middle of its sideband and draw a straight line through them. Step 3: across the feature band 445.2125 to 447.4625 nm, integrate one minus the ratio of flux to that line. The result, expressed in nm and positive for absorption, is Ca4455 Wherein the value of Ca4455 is 0.06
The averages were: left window 9.47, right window 9.63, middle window 9.29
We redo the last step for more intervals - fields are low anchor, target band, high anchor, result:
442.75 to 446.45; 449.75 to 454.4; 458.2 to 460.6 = -0.20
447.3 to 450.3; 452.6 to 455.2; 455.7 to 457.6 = 0.23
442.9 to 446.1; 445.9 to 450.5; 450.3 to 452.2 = 0.10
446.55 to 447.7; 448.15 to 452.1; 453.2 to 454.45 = -0.17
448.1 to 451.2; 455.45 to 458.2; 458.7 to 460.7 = -0.16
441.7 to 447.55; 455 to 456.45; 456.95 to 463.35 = -0.06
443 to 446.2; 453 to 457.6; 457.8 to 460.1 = -0.19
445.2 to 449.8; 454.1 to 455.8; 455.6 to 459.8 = 0.07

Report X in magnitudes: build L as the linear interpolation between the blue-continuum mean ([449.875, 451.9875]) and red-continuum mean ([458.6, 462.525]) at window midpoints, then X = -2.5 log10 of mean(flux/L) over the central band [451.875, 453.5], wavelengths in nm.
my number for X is 0.10 mag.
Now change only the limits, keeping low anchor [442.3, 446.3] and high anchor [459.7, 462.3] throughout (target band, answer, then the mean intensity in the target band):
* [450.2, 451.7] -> -0.11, 10.7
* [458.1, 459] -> 0.03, 9.76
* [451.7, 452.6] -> -0.03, 9.97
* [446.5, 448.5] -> -0.03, 9.74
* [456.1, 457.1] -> -0.10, 11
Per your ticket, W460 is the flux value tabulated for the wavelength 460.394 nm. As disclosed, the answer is 9.82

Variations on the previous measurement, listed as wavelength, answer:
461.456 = 10.89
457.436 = 10.46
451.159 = 10.78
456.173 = 12.15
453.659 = 10.02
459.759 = 10.15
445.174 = 9.663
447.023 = 9.39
